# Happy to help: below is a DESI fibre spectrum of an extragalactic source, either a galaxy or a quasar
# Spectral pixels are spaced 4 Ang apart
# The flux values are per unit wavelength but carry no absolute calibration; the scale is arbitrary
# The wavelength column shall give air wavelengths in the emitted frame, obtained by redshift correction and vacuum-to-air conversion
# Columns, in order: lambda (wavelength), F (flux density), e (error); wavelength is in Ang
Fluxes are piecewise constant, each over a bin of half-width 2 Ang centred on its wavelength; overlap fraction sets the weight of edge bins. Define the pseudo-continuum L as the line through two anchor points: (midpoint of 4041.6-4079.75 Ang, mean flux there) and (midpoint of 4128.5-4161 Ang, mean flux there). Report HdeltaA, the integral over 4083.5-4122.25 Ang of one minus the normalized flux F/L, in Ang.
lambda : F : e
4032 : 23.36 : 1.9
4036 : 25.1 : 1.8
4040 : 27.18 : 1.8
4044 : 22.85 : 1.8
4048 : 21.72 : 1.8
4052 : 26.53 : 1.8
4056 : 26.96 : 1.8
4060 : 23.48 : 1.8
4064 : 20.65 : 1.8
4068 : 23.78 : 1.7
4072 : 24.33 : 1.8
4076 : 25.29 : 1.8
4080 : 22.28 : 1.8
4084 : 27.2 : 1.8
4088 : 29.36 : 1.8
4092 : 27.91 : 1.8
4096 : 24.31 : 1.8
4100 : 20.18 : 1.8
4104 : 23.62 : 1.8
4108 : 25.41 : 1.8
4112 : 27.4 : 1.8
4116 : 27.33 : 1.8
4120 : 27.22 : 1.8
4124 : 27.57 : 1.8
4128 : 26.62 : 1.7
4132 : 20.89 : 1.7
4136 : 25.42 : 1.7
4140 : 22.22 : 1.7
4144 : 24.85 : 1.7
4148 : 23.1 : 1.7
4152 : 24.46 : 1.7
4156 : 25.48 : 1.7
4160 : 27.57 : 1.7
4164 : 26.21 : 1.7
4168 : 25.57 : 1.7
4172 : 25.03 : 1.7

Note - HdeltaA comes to -3.0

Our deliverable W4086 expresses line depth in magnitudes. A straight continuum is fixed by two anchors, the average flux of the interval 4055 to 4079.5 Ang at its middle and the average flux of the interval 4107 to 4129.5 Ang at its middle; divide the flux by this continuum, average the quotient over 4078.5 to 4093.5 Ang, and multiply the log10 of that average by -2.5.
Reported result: -0.07 mag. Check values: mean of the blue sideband 23.9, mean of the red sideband 27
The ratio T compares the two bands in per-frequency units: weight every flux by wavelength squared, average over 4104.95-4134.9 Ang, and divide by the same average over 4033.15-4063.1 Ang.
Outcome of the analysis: 1.09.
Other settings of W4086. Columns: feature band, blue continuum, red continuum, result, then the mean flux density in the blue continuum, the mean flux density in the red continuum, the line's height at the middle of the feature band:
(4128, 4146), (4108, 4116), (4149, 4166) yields 0.11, 26.9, 25.8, 26.3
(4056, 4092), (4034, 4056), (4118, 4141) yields 0.00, 24.9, 25.1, 25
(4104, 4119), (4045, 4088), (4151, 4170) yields -0.05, 24.4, 25.9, 25.1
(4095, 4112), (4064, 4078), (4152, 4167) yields 0.04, 23.9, 26.1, 24.7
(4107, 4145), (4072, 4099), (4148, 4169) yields 0.01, 25.7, 25.6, 25.7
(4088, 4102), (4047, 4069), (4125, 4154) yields -0.04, 24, 24.1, 24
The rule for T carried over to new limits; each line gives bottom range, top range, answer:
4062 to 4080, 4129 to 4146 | 1.04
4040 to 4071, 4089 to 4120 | 1.09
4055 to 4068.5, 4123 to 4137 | 1.10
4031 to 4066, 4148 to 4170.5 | 1.12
